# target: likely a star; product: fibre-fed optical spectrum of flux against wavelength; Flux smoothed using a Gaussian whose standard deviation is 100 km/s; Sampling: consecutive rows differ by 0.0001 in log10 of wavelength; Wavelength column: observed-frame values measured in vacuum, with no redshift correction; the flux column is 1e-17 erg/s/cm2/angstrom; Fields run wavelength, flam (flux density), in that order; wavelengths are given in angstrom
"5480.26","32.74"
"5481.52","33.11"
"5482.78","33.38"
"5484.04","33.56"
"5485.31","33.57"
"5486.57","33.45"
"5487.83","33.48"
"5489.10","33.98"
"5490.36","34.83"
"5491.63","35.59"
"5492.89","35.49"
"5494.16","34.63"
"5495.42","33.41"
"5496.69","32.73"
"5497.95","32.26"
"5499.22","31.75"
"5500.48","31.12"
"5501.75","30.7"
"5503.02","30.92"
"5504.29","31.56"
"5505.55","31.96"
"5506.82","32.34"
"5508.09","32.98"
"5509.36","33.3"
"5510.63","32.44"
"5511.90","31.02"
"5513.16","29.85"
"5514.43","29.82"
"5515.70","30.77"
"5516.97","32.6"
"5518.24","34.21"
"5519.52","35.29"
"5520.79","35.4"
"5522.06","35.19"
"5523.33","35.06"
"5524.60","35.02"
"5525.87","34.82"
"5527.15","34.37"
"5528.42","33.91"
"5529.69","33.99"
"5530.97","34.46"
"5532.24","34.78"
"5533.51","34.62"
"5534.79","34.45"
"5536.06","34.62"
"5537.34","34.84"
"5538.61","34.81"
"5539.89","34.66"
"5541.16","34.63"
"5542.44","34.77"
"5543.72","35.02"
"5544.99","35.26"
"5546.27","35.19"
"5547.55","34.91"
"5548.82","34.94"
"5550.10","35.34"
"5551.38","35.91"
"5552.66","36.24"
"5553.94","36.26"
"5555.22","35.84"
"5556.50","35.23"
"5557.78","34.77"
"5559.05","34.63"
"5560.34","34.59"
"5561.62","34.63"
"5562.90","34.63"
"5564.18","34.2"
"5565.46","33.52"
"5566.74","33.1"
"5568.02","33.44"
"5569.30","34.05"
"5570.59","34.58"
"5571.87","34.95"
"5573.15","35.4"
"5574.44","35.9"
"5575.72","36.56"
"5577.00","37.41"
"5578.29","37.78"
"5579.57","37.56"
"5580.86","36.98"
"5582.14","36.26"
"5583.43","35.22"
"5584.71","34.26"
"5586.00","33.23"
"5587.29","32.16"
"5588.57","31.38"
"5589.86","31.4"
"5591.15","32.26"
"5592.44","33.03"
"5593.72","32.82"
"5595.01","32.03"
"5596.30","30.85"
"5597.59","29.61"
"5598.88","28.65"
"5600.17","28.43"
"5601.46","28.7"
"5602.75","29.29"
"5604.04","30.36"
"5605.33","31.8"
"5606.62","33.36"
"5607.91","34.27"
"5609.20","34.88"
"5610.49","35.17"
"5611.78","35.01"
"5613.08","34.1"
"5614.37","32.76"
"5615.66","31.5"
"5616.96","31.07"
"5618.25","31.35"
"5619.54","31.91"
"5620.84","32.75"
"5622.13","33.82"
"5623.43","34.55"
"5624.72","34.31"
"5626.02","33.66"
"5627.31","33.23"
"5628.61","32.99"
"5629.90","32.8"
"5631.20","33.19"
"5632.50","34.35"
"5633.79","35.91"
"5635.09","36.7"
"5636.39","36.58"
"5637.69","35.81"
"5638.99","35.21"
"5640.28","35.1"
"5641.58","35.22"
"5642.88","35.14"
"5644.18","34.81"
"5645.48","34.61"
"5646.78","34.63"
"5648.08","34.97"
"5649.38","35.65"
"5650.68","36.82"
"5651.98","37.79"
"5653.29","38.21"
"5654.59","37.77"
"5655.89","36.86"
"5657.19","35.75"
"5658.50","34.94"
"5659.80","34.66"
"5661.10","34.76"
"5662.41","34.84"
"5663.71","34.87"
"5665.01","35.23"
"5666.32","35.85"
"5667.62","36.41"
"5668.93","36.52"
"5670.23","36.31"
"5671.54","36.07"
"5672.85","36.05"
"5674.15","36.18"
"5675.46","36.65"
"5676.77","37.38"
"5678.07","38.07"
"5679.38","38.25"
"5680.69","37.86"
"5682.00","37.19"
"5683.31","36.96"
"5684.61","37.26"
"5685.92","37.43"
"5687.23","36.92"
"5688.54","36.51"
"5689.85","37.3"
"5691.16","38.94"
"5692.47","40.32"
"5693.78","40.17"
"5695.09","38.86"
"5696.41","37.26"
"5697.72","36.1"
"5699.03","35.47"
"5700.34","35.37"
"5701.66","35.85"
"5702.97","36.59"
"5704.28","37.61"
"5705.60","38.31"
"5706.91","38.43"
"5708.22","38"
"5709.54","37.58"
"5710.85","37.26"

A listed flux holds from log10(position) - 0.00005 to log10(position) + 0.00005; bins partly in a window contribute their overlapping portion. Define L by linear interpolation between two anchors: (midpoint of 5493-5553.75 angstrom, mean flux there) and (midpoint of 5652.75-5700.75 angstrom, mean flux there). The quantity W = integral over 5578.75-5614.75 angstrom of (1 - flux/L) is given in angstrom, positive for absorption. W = 2.5 angstrom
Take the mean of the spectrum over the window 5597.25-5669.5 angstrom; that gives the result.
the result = 34.1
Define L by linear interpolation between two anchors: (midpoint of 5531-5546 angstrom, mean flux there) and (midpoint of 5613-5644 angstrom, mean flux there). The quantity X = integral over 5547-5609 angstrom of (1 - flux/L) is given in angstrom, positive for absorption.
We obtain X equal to 1.1 angstrom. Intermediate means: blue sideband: 34.8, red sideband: 33.9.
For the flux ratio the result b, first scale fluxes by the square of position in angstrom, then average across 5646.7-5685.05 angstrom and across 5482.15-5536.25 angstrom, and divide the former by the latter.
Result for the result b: 1.15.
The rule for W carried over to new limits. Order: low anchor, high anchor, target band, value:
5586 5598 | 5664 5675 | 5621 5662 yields -0.7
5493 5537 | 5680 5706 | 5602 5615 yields 0.9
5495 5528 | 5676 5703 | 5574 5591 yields -0.2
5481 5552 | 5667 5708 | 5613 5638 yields 1.6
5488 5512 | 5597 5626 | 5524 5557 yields -2.4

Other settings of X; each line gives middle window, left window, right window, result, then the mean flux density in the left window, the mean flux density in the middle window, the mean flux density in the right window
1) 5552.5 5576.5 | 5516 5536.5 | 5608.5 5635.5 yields -0.5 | 34.5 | 34.9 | 33.6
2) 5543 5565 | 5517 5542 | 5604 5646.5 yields -0.4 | 34.6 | 35.1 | 33.9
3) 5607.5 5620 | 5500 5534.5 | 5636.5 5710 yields 0.7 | 33.1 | 33.2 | 36.6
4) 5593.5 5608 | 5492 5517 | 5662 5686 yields 1.7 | 32.1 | 30.7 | 36.6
